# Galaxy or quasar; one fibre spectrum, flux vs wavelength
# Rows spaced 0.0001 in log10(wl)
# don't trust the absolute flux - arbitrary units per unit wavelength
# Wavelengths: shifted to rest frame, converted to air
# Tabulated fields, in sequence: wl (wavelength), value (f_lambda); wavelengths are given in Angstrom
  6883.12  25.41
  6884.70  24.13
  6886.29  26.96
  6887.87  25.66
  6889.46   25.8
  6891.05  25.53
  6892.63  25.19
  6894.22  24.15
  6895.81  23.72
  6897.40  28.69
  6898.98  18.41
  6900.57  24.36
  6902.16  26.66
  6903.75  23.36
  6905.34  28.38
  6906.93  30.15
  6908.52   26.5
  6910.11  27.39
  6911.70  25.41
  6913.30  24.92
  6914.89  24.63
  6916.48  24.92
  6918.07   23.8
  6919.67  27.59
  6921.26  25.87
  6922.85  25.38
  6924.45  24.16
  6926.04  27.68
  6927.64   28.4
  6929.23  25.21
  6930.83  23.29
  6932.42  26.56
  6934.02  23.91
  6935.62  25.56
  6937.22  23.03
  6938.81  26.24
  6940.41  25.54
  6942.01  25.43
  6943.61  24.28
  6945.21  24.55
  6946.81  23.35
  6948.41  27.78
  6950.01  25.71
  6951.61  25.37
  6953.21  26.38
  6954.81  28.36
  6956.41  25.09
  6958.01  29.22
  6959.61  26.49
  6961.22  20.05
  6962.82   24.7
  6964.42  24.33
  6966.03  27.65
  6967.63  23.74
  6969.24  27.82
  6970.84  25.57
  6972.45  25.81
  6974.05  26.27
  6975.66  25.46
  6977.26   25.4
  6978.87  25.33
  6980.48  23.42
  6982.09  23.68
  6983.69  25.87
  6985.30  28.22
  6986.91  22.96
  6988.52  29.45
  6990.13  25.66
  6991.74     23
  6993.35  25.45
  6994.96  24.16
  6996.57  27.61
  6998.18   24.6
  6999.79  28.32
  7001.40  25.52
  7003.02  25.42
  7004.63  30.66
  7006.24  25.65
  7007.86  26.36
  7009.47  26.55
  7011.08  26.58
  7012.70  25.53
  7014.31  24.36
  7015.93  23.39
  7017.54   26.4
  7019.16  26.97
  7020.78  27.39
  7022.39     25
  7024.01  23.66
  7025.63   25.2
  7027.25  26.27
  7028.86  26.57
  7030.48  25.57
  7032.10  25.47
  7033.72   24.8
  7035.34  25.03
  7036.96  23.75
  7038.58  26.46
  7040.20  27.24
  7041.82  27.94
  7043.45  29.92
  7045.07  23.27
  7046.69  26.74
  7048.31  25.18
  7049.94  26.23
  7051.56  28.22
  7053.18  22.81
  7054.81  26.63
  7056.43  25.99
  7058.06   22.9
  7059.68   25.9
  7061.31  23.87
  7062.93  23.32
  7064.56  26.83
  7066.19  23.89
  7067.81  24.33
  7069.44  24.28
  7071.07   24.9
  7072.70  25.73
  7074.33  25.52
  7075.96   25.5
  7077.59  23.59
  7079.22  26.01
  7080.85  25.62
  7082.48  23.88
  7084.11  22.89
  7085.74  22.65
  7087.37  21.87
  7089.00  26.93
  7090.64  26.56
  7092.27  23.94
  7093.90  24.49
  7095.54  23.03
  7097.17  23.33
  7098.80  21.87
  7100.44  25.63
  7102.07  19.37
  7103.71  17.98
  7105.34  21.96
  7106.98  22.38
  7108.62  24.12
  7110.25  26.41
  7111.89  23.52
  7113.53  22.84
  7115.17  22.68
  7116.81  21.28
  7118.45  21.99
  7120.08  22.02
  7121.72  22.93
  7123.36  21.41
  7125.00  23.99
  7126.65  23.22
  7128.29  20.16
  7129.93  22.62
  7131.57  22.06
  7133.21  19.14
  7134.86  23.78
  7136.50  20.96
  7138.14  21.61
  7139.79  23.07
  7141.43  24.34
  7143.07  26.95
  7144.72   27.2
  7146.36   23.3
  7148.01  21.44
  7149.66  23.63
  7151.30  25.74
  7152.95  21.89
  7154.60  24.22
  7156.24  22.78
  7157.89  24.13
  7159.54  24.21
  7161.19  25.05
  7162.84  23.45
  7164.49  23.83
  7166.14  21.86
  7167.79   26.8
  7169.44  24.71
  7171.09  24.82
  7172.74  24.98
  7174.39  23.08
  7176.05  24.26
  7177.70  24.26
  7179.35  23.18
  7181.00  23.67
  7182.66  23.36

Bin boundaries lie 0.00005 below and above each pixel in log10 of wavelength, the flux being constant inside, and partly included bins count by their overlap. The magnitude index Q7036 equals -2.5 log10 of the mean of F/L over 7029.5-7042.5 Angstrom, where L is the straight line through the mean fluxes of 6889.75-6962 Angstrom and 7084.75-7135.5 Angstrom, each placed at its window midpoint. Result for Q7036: -0.08 mag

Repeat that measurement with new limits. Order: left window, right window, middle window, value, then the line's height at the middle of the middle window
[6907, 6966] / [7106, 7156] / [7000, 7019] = -0.065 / 24.6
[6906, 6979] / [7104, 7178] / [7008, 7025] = -0.035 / 24.8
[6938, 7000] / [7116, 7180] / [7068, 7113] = 0.010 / 24.1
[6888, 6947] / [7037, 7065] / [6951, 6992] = -0.004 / 25.5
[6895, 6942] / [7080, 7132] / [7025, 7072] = -0.076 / 23.8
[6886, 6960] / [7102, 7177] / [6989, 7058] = -0.060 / 24.5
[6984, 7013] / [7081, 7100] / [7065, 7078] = -0.020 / 24.4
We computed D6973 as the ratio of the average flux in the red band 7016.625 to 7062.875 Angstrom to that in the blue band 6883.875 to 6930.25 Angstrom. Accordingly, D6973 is 1.00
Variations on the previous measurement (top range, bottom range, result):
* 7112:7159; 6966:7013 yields 0.89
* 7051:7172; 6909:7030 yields 0.92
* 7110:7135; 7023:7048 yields 0.87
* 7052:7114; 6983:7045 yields 0.93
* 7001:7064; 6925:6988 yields 1.01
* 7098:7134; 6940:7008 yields 0.87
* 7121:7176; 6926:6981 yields 0.92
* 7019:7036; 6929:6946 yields 1.03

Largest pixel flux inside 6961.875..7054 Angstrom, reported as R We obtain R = 30.66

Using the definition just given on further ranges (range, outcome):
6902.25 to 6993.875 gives 30.15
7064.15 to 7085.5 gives 26.83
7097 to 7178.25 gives 27.2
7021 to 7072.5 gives 29.92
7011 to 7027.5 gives 27.39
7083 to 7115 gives 26.93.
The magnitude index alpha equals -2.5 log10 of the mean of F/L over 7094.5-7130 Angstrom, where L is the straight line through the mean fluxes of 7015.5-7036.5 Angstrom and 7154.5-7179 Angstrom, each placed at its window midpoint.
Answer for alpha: 0.10 mag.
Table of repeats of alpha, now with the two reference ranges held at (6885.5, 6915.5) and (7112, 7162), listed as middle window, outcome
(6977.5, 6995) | -0.03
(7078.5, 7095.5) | -0.04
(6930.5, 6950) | 0.01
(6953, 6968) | -0.03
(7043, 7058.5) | -0.08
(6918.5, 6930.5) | -0.03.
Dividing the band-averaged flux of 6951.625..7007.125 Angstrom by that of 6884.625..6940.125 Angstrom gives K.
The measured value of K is 1.01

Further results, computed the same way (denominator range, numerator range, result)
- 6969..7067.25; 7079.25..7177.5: 0.91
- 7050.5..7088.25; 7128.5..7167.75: 0.95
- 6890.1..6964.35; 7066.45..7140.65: 0.91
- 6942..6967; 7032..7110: 0.96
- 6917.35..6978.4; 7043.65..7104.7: 0.96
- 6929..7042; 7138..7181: 0.94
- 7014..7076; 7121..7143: 0.88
